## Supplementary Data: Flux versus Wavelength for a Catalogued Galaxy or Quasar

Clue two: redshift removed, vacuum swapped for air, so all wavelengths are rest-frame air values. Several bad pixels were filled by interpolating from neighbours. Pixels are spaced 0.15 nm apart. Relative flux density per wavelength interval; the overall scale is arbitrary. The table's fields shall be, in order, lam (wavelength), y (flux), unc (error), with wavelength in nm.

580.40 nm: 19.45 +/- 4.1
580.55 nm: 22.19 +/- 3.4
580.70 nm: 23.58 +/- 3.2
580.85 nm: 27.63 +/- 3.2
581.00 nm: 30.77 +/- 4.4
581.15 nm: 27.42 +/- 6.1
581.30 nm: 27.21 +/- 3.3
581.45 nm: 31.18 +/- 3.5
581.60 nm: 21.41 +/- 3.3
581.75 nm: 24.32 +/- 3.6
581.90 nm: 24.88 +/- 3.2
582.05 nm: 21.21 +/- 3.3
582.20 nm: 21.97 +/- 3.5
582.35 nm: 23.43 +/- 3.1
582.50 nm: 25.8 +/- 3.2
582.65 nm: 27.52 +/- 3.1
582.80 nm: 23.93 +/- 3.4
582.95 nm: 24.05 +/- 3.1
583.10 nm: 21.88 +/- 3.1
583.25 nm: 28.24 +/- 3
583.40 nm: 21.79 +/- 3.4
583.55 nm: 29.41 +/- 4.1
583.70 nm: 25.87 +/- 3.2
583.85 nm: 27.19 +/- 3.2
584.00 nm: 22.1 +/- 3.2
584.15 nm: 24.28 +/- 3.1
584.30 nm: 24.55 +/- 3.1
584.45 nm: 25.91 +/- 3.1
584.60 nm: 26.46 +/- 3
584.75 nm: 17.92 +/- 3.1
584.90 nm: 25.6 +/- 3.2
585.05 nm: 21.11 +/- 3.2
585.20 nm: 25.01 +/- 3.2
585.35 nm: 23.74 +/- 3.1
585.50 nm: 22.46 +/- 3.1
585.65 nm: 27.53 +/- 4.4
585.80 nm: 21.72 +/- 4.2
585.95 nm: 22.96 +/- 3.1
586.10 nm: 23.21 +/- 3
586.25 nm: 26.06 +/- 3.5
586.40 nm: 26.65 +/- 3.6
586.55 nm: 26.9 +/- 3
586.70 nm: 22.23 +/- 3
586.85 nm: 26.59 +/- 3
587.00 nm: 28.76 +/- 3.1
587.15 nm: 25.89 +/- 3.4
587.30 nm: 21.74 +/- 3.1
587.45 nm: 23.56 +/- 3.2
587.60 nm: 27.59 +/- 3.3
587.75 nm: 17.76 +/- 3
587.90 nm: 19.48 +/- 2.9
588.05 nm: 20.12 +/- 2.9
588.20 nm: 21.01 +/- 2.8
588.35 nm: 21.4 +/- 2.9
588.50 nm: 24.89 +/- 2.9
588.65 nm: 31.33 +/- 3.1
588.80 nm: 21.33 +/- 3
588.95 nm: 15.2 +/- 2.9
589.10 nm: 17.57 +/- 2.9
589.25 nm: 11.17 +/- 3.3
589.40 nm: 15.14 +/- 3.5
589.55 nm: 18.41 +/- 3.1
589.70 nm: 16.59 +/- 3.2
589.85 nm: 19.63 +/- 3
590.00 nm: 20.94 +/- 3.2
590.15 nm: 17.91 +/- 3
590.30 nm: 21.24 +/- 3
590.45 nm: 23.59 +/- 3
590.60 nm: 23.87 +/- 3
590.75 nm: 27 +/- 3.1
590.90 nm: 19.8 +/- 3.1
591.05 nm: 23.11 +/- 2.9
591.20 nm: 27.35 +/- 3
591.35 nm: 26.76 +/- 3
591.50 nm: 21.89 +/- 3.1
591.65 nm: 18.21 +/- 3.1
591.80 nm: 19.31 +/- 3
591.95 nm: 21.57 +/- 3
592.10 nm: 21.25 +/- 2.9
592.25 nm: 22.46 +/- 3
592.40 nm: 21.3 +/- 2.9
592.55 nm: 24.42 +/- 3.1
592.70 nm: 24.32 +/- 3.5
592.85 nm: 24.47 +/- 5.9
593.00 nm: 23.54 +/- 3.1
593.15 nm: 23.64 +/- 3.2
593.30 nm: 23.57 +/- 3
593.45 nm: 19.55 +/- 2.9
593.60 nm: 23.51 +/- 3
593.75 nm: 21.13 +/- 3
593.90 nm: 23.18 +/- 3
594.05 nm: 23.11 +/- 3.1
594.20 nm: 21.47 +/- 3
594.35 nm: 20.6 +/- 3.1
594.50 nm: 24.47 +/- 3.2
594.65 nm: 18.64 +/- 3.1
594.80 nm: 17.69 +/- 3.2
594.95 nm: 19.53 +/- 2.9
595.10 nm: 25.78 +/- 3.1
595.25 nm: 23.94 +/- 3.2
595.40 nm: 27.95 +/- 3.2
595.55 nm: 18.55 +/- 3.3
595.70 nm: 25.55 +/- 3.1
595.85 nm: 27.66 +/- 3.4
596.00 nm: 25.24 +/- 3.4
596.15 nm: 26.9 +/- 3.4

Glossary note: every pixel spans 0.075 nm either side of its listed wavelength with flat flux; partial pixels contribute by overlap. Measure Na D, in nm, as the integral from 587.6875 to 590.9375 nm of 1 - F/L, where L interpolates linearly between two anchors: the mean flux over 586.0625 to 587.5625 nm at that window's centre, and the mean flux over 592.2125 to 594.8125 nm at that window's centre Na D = 0.527 nm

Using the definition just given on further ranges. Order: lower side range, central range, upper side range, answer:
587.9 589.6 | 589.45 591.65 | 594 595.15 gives -0.17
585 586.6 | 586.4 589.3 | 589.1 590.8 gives -0.08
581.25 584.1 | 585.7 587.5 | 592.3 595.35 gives -0.05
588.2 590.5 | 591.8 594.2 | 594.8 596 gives -0.04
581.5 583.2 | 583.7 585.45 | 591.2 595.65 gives -0.04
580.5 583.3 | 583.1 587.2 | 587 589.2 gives -0.20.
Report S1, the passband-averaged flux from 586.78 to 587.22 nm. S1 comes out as 27.1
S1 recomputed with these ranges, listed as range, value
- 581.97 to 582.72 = 24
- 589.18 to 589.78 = 15.4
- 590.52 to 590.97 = 23.6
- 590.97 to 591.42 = 25.7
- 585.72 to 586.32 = 23.5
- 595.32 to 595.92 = 24.9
